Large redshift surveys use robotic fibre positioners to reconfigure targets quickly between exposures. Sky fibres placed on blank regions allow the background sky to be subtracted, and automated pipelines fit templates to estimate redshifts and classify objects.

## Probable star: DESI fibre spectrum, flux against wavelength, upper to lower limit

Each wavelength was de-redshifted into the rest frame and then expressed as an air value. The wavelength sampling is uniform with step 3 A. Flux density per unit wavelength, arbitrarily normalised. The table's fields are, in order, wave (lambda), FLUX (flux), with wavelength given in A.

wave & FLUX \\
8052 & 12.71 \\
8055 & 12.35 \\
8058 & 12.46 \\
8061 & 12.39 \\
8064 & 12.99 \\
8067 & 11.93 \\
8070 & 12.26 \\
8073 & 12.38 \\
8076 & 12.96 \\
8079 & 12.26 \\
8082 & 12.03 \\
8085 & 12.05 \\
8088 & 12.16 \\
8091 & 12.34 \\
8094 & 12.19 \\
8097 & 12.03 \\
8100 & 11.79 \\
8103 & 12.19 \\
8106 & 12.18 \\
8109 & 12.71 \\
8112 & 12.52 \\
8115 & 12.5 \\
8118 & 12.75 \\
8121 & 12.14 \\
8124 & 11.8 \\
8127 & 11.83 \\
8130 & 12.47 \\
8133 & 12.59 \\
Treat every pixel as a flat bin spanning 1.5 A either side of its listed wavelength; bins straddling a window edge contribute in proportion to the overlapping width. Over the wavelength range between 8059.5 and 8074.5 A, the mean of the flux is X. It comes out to 12.4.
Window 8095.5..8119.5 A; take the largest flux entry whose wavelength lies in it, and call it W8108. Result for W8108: 12.75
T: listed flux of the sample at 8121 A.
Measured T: 12.14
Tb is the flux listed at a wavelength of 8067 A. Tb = 11.93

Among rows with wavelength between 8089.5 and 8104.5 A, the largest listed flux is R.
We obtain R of 12.34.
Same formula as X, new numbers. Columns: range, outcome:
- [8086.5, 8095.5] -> 12.2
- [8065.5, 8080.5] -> 12.4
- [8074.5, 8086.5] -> 12.3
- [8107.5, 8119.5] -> 12.6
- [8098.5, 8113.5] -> 12.3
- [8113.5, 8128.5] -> 12.2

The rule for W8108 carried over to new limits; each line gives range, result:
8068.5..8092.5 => 12.96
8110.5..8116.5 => 12.52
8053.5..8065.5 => 12.99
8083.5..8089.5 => 12.16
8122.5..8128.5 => 11.83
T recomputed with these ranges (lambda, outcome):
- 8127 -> 11.83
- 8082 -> 12.03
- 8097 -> 12.03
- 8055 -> 12.35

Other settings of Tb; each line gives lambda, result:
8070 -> 12.26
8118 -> 12.75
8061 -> 12.39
